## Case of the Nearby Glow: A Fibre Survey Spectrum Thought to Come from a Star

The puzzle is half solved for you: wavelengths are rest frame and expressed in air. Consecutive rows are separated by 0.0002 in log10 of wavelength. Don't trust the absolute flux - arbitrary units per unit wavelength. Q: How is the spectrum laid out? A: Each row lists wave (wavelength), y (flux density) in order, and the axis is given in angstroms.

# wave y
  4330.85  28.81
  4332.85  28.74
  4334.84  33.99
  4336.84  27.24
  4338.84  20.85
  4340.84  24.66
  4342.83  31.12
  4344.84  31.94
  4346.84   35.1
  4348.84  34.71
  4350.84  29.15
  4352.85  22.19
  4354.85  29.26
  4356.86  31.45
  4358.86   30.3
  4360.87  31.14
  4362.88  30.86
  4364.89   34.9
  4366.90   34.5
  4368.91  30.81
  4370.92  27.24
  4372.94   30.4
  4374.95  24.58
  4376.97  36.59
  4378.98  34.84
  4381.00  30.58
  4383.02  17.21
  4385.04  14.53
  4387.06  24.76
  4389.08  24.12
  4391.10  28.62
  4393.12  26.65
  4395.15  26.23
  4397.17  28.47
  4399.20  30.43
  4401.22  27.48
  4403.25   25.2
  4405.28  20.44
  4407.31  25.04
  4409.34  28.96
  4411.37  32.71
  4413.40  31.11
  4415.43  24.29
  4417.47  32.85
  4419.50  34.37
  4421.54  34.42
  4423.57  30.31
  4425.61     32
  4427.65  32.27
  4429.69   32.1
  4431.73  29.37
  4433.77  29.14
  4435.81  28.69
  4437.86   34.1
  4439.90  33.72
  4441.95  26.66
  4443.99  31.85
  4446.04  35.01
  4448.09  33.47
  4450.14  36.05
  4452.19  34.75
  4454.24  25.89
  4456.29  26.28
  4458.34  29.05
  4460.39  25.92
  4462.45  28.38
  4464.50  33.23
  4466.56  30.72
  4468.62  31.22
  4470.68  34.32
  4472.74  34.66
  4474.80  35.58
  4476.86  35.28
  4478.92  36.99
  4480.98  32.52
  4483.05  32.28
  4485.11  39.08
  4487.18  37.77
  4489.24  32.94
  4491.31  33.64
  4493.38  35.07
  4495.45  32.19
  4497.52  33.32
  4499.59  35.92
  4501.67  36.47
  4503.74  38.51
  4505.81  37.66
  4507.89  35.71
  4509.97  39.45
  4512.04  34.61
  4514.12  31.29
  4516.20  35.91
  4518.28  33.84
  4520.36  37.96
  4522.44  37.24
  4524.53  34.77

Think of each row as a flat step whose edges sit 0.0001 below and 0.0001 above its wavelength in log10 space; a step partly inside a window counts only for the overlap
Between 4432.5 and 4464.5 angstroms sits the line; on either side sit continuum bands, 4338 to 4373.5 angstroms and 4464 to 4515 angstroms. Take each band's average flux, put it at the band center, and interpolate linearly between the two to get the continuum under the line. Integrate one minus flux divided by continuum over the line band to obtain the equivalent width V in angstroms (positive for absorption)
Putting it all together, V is 2.6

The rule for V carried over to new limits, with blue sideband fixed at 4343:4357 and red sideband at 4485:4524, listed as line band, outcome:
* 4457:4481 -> 1.5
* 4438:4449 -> 0.4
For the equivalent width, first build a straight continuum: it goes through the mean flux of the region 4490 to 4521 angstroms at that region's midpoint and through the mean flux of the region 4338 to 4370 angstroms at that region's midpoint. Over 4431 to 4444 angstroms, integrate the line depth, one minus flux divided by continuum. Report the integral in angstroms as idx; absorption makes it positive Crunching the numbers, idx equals 1.0 angstroms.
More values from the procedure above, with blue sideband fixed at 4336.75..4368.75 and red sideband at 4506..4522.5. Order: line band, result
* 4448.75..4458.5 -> 0.9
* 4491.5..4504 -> 0.1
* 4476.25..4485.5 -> -0.1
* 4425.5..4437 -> 0.8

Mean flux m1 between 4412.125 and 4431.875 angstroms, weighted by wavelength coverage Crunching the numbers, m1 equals 31.4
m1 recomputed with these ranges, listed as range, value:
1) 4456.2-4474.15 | 30.7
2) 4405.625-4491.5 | 31.8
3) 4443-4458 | 31.8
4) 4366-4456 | 29.4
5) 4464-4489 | 34.5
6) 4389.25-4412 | 27.1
